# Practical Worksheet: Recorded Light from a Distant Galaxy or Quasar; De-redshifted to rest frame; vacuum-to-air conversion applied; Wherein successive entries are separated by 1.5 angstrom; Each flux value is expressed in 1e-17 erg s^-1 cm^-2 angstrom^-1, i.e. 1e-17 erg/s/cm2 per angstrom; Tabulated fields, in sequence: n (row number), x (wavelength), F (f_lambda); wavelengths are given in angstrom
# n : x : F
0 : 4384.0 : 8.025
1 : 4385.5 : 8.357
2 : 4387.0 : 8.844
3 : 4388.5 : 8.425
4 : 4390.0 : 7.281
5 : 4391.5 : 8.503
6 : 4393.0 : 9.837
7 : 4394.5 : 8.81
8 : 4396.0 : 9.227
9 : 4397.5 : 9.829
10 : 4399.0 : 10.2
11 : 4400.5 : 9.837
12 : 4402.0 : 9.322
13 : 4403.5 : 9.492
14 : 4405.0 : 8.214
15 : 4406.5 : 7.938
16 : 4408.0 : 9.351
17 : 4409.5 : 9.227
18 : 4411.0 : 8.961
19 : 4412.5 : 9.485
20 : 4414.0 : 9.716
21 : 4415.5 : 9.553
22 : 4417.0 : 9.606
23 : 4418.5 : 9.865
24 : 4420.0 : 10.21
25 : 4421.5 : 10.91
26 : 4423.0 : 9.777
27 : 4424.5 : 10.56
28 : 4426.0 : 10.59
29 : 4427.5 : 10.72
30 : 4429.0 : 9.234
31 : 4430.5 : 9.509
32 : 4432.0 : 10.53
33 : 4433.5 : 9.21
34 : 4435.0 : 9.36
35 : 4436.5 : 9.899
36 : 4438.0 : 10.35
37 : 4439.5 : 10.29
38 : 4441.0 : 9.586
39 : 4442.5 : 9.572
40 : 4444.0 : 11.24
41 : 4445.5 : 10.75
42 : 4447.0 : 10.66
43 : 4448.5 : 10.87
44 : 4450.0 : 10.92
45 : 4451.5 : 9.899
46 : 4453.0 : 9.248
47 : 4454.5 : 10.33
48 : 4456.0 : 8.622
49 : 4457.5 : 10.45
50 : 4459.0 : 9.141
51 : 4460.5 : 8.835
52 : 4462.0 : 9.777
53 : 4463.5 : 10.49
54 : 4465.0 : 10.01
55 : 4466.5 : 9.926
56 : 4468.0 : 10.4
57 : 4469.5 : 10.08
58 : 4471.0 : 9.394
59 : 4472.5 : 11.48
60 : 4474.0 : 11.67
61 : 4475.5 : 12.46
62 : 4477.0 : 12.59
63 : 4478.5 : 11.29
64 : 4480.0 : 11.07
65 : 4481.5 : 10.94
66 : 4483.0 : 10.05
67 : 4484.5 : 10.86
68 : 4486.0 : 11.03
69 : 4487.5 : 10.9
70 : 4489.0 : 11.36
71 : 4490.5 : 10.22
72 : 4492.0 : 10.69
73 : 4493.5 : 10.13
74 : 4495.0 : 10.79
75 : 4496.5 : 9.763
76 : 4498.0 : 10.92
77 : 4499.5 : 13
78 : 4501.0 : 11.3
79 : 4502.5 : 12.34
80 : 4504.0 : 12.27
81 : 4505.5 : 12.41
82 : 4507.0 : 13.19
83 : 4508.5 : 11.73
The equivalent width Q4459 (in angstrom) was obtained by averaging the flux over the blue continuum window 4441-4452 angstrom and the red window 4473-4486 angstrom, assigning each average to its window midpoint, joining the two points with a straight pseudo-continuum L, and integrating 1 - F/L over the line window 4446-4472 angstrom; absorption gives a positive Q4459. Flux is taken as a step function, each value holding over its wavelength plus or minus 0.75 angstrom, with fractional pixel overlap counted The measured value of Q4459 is 2.0 angstrom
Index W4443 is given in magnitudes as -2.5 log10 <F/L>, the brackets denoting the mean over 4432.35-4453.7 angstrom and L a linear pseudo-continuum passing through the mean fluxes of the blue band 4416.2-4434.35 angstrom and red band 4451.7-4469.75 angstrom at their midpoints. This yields -0.02 mag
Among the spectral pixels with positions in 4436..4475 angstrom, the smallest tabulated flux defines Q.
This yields 8.622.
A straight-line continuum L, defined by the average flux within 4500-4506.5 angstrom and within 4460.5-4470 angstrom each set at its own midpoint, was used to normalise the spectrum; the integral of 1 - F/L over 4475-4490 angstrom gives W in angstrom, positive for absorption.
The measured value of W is -0.3 angstrom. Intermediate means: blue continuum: 10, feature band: 11.2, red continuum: 12.2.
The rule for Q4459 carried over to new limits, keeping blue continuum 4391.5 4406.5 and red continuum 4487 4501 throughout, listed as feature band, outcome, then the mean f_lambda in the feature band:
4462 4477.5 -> -0.4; 10.8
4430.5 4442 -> 0.1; 9.86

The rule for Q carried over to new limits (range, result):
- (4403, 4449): 7.938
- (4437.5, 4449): 9.572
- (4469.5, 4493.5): 9.394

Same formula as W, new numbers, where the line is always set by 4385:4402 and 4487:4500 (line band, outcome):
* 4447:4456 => -0.1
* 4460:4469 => 0.3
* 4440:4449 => -0.4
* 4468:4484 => -0.8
